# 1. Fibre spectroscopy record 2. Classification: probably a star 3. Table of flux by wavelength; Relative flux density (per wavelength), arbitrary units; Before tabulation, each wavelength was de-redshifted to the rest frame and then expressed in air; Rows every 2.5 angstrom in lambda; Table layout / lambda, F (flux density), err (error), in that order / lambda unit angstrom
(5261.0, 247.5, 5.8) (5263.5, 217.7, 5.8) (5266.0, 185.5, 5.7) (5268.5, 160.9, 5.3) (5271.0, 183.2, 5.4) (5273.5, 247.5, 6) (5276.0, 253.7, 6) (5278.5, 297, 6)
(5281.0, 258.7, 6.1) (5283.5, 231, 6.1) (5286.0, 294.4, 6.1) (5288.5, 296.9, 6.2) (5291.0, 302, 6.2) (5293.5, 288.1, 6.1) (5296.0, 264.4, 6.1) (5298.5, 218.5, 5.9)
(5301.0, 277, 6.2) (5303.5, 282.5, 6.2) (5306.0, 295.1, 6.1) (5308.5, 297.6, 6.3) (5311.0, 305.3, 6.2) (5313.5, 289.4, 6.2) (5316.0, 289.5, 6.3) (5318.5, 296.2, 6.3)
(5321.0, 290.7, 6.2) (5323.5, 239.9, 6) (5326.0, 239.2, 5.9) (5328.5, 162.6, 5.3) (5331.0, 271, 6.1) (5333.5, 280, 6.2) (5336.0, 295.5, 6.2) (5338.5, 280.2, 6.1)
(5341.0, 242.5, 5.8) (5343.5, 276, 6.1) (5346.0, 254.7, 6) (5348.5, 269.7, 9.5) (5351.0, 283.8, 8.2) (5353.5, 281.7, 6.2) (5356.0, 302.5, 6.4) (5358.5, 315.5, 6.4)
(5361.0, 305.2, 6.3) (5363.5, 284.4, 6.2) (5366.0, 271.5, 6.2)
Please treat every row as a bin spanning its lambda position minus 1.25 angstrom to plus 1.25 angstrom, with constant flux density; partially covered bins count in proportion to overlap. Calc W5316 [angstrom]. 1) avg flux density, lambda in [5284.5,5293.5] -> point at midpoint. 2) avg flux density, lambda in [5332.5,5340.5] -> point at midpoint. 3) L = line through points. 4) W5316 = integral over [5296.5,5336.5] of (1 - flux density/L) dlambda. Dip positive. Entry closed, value 2.4 angstrom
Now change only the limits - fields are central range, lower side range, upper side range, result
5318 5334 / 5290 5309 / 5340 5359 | 1.5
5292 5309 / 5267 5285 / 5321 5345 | -2.2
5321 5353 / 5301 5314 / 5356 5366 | 3.9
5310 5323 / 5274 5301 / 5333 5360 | -0.7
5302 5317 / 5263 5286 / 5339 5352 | -2.7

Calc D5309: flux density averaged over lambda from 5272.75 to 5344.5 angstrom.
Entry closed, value 271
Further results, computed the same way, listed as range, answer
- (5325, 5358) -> 266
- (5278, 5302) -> 272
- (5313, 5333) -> 259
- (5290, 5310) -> 278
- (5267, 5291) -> 249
